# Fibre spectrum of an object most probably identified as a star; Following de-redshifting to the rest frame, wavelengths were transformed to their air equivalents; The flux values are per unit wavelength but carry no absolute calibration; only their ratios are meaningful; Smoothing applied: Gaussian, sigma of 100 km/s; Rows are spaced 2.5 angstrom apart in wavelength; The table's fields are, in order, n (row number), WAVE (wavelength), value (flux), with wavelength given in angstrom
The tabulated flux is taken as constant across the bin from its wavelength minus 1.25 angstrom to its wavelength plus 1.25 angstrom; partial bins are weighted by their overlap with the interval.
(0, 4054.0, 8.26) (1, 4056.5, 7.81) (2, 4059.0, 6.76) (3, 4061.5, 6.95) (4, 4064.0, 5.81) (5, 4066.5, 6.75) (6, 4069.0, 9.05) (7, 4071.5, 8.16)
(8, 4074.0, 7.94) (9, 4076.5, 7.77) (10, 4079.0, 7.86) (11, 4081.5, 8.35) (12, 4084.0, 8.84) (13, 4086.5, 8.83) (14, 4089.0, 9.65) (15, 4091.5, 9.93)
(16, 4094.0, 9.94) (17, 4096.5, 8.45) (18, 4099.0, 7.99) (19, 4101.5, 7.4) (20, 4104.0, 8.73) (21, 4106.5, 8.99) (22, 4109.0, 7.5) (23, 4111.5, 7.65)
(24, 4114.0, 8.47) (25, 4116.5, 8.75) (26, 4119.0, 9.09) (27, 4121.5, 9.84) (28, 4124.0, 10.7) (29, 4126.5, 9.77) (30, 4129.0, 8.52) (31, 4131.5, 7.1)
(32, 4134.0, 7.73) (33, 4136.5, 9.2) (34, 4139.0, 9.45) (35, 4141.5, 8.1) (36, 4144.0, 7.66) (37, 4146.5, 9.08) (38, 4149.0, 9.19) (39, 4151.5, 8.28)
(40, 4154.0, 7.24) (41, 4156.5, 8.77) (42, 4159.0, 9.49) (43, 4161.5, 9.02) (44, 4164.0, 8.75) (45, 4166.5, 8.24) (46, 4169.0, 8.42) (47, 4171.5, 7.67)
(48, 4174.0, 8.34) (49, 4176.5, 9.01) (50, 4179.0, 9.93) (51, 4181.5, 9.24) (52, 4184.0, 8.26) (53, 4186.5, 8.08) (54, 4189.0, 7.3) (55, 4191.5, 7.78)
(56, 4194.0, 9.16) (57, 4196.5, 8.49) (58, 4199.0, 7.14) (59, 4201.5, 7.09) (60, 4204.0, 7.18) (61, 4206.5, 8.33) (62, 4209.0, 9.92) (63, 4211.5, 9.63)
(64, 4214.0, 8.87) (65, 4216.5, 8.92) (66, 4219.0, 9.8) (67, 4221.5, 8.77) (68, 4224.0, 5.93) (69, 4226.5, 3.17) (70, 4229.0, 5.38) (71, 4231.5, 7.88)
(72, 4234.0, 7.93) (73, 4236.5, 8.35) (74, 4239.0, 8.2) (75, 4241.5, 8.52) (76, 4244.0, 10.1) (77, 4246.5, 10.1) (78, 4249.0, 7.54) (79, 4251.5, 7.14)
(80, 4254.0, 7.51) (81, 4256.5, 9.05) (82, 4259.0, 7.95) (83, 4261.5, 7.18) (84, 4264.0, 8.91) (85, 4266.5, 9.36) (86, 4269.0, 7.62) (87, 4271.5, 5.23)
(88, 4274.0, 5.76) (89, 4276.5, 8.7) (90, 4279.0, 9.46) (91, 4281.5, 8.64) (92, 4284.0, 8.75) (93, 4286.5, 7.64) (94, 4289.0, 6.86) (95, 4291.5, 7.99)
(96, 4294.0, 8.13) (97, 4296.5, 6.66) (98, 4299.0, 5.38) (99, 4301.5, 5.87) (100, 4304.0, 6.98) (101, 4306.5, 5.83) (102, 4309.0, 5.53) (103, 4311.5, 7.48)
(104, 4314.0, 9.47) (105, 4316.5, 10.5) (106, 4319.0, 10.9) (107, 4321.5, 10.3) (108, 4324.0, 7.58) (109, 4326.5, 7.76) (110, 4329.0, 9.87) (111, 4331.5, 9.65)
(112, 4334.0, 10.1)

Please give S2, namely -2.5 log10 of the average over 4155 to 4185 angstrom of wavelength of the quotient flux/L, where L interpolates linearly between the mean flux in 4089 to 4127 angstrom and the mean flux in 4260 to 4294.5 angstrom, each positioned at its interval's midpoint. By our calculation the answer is -0.03 mag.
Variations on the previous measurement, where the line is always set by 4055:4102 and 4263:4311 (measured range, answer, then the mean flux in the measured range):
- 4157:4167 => -0.144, 8.91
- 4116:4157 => -0.108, 8.73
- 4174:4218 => -0.110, 8.49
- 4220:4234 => 0.173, 6.44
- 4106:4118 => -0.033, 8.24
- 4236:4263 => -0.119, 8.34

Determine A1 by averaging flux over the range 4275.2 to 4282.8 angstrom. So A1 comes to 8.91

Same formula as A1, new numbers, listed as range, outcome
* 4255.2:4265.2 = 8.27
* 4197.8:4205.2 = 7.14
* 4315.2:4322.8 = 10.5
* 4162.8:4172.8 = 8.27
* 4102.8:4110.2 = 8.41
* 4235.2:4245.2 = 8.78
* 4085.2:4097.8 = 9.35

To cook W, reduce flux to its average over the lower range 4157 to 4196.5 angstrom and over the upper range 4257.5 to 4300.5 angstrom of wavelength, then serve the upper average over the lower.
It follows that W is 0.89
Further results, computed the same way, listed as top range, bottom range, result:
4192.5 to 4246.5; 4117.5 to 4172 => 0.93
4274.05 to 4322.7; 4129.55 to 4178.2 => 0.93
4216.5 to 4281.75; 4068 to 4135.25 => 0.91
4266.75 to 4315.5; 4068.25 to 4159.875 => 0.85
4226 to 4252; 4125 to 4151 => 0.91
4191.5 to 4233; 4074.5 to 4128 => 0.90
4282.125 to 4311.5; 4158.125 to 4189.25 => 0.80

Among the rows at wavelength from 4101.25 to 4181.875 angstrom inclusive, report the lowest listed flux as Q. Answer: 7.1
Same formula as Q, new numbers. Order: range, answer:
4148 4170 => 7.24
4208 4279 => 3.17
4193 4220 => 7.09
